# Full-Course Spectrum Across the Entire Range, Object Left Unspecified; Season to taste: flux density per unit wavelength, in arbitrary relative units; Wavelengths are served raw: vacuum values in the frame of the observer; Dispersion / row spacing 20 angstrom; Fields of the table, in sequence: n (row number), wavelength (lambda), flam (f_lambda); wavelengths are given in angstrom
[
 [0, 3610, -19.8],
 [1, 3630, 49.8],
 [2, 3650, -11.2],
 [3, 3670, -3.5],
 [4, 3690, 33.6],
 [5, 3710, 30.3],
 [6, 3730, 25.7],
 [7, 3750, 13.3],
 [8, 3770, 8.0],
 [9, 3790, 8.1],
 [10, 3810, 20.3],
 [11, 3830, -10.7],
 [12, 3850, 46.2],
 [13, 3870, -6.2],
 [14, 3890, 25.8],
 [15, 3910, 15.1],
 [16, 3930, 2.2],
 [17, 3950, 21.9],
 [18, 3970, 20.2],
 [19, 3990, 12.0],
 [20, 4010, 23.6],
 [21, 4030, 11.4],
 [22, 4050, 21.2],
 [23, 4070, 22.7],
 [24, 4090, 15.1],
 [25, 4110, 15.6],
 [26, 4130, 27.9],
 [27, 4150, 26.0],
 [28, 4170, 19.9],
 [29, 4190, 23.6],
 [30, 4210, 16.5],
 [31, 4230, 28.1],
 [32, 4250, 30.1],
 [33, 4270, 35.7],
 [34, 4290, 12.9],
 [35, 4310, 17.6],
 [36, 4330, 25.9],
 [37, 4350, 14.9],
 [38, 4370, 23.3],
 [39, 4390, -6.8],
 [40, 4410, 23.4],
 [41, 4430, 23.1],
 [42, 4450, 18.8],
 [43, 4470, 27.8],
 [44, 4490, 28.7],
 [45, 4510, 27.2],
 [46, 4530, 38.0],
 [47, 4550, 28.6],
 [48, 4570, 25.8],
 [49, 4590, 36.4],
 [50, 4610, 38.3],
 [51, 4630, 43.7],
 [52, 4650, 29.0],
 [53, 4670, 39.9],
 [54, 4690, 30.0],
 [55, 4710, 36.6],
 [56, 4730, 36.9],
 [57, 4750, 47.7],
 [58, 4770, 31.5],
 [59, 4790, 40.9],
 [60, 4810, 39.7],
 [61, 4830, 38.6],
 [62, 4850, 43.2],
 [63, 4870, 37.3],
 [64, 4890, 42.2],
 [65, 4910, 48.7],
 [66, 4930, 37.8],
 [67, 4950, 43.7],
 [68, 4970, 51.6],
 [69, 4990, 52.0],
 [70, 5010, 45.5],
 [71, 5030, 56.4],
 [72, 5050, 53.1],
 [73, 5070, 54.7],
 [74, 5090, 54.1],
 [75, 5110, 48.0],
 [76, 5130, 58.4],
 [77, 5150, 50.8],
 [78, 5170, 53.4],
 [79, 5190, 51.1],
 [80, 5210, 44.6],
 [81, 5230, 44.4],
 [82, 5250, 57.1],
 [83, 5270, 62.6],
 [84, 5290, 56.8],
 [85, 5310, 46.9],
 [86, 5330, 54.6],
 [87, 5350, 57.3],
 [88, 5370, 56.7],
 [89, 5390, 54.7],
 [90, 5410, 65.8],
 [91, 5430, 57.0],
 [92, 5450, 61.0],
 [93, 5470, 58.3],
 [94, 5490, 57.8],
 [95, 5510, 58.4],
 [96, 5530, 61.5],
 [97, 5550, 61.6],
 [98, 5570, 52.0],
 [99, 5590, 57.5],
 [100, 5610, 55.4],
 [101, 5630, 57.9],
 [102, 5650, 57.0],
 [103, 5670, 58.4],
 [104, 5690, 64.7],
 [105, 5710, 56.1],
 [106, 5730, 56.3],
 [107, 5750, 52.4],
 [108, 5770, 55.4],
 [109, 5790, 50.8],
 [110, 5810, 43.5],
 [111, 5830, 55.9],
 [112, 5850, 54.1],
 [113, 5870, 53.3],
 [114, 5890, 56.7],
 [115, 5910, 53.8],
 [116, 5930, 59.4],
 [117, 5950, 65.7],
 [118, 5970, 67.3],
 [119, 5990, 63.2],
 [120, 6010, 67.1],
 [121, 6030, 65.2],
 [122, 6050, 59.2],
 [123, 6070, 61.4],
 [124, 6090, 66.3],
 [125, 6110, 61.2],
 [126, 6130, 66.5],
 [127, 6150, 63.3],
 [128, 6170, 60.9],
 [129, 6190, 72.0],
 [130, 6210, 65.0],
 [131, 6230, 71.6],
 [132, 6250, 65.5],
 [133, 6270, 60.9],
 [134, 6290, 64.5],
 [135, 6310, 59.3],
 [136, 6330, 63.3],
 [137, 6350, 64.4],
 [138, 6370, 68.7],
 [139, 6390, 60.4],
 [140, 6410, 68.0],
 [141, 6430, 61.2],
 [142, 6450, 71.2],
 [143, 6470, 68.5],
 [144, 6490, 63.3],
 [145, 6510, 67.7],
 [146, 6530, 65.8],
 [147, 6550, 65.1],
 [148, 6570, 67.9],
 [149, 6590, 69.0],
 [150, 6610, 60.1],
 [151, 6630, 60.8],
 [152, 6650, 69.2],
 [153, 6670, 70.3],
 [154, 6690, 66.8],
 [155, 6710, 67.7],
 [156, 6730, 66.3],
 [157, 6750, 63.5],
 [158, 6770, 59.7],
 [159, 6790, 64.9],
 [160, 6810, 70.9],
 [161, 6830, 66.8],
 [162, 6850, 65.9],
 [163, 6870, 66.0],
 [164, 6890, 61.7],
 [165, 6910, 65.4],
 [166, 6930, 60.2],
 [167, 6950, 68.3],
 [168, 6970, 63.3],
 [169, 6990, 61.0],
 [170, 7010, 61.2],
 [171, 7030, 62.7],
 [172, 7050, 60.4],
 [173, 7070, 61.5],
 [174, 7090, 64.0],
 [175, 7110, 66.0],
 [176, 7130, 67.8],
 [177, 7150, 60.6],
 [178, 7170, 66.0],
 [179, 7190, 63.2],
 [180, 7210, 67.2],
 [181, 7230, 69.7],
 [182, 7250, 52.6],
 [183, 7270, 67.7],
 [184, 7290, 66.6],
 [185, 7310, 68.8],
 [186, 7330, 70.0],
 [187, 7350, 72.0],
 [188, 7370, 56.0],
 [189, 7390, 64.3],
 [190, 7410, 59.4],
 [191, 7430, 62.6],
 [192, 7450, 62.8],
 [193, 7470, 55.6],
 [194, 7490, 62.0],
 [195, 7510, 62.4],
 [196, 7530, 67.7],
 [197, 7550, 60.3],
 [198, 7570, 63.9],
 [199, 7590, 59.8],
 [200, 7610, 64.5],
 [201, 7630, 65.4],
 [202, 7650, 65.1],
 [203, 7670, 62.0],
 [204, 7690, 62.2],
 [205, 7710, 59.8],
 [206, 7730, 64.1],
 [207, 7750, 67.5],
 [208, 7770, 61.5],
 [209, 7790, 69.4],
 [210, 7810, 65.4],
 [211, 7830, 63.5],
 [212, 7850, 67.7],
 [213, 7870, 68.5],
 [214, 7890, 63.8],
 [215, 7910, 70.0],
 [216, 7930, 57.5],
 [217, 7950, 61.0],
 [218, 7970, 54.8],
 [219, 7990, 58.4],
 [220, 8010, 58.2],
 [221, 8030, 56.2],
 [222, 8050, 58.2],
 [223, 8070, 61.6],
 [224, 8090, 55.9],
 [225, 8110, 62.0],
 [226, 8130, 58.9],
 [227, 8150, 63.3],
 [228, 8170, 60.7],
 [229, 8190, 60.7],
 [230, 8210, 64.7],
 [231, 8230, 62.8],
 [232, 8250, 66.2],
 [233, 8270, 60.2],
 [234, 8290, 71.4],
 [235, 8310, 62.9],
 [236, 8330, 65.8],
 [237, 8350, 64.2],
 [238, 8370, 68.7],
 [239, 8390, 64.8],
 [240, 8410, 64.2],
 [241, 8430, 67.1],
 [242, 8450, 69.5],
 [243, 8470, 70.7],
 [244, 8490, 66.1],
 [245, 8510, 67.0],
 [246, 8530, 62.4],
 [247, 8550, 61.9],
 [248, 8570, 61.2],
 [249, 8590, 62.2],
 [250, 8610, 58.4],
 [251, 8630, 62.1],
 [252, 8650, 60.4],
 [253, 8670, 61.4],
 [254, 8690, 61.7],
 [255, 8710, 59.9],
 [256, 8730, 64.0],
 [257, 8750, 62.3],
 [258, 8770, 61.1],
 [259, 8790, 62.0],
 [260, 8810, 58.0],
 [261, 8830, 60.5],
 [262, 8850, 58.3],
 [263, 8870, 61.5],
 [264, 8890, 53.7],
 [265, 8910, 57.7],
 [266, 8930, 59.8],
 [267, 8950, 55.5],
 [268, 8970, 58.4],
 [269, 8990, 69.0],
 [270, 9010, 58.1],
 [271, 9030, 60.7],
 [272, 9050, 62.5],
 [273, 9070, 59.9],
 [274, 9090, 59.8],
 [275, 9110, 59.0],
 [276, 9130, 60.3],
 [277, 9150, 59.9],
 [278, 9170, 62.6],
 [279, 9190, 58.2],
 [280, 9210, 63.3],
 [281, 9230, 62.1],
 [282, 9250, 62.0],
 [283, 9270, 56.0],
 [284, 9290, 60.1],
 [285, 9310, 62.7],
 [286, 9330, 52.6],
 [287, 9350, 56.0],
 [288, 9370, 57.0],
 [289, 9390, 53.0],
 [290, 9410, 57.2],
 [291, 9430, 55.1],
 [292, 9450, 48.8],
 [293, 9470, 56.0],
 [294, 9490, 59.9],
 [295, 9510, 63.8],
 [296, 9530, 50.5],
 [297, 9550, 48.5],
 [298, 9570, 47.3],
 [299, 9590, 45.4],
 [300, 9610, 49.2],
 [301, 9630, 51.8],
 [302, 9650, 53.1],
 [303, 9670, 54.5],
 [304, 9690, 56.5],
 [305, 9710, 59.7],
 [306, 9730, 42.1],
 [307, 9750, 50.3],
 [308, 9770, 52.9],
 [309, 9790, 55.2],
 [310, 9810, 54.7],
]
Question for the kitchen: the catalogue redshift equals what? 0.12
